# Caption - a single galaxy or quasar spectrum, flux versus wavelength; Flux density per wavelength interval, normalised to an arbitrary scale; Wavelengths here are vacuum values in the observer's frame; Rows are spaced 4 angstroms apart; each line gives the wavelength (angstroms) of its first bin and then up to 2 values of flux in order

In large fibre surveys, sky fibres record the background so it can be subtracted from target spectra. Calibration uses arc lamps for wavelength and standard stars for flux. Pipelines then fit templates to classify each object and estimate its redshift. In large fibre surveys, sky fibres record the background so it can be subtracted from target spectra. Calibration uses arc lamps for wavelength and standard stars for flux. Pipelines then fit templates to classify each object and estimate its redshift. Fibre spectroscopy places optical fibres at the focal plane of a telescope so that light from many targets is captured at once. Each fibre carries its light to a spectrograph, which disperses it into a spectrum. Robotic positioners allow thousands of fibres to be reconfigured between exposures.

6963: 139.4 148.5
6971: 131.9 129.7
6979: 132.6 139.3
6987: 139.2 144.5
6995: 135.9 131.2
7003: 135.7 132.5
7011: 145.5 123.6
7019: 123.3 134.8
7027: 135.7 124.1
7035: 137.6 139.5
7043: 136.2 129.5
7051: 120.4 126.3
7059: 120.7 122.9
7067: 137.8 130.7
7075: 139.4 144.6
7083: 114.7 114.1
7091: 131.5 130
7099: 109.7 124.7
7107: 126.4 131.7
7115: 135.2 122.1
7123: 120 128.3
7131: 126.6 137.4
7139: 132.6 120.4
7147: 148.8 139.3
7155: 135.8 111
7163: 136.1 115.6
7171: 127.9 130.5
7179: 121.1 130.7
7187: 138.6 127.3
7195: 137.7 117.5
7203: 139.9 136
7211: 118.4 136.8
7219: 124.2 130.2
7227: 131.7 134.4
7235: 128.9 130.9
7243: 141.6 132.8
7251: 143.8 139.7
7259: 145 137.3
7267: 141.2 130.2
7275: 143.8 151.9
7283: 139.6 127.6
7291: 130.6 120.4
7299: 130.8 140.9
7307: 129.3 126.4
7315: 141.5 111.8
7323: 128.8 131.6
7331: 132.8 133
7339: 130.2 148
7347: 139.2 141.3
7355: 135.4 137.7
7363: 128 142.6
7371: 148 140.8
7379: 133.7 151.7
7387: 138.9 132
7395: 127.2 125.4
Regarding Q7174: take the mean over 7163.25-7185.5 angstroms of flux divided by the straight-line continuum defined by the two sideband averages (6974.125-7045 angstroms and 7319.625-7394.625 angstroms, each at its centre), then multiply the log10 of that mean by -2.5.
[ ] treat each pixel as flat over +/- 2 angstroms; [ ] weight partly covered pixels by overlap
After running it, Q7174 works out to 0.08 mag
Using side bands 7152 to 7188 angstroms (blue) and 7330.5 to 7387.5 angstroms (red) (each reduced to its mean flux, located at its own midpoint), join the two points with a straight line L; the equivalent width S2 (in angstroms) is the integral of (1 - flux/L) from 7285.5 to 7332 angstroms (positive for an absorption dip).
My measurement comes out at 2.2 angstroms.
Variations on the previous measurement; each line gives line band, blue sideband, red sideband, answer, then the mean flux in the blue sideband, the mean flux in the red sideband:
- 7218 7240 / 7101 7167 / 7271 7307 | 0.4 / 129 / 135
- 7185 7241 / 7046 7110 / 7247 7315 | 0.9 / 126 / 136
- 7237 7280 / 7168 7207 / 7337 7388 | -1.8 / 130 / 140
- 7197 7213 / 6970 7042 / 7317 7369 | 0.7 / 134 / 134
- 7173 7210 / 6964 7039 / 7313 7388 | 1.4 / 135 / 137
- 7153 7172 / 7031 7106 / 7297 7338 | 0.6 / 128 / 131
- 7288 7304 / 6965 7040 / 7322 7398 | 0.8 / 135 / 137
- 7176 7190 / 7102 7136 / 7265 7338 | 0.0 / 128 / 133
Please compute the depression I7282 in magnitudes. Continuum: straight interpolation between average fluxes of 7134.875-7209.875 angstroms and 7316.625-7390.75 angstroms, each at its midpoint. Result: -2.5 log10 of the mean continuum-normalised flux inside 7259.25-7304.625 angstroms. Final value -0.02 mag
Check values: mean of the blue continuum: 130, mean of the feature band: 136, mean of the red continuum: 136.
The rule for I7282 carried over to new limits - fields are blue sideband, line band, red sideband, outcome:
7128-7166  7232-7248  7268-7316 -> -0.002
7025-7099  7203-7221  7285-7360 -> 0.008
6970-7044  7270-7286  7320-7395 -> -0.039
